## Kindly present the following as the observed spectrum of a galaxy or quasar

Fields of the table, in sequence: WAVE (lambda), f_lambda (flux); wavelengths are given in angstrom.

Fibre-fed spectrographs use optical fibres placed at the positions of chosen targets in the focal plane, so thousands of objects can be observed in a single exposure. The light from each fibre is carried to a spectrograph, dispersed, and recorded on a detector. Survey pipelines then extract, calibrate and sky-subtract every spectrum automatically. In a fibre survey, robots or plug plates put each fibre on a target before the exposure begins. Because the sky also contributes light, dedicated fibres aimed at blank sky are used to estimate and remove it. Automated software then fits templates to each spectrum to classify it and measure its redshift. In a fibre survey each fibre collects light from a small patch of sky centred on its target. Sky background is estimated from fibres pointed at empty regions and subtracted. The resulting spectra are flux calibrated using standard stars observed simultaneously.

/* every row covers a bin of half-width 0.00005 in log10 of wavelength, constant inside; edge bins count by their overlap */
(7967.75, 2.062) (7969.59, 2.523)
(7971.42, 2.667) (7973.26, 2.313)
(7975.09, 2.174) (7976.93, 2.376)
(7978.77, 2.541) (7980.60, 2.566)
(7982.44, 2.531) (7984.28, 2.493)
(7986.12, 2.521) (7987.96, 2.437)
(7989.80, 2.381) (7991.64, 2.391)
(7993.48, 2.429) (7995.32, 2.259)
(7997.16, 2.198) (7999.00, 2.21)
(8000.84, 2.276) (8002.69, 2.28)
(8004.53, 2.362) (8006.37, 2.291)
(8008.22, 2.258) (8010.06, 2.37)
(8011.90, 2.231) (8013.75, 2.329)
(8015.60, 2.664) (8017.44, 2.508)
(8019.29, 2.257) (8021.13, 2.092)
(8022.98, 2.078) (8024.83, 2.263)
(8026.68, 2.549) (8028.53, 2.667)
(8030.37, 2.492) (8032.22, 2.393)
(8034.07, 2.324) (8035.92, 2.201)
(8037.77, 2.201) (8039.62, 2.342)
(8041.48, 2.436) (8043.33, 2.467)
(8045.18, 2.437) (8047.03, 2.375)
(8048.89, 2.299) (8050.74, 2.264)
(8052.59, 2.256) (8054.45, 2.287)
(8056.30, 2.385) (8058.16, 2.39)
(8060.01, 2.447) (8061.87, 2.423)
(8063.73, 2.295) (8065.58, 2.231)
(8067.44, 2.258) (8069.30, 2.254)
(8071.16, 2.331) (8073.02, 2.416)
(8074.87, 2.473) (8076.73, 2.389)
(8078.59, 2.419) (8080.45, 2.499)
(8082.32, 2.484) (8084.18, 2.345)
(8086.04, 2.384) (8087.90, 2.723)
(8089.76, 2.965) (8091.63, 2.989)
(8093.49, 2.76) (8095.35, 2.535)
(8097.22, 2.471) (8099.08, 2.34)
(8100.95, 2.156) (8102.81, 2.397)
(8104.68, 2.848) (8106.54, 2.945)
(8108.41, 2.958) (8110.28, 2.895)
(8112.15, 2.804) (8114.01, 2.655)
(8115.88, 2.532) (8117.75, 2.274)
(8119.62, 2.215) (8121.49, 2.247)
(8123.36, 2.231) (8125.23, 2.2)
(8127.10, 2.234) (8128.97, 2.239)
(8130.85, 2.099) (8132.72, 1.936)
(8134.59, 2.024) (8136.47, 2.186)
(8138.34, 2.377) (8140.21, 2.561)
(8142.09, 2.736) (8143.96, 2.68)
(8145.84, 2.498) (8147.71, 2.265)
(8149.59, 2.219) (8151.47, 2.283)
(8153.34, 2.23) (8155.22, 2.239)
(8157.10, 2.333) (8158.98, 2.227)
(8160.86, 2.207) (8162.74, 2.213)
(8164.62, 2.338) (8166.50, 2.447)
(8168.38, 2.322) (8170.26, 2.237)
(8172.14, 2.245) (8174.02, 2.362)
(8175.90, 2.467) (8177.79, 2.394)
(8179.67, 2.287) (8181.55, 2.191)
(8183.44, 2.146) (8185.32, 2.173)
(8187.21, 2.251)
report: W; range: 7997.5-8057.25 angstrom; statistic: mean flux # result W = 2.34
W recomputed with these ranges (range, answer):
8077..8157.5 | 2.45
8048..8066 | 2.33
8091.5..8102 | 2.51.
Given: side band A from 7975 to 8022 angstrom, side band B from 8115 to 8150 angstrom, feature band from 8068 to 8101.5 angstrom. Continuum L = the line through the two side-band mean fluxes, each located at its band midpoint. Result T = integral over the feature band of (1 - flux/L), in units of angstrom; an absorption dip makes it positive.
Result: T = -2.48 angstrom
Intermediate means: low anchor 2.37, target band 2.5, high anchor 2.3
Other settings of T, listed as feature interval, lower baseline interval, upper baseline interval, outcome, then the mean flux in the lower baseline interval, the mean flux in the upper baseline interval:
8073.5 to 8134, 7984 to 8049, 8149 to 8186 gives -4.6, 2.35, 2.28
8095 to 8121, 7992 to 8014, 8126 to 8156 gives -3.1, 2.29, 2.3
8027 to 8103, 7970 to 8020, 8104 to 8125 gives 2.4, 2.38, 2.58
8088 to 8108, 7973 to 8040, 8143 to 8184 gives -2.7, 2.36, 2.31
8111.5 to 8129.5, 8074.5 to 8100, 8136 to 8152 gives 0.9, 2.56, 2.43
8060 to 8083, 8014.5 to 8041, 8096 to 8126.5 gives 0.6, 2.36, 2.51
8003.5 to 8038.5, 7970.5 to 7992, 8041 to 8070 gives 0.7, 2.45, 2.34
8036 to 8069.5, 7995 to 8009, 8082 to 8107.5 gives 1.6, 2.27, 2.6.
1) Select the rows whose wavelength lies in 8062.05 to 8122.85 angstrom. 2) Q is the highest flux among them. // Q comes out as 2.989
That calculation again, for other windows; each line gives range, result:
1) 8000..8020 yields 2.664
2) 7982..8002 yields 2.531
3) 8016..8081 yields 2.667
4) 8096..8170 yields 2.958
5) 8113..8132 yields 2.655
